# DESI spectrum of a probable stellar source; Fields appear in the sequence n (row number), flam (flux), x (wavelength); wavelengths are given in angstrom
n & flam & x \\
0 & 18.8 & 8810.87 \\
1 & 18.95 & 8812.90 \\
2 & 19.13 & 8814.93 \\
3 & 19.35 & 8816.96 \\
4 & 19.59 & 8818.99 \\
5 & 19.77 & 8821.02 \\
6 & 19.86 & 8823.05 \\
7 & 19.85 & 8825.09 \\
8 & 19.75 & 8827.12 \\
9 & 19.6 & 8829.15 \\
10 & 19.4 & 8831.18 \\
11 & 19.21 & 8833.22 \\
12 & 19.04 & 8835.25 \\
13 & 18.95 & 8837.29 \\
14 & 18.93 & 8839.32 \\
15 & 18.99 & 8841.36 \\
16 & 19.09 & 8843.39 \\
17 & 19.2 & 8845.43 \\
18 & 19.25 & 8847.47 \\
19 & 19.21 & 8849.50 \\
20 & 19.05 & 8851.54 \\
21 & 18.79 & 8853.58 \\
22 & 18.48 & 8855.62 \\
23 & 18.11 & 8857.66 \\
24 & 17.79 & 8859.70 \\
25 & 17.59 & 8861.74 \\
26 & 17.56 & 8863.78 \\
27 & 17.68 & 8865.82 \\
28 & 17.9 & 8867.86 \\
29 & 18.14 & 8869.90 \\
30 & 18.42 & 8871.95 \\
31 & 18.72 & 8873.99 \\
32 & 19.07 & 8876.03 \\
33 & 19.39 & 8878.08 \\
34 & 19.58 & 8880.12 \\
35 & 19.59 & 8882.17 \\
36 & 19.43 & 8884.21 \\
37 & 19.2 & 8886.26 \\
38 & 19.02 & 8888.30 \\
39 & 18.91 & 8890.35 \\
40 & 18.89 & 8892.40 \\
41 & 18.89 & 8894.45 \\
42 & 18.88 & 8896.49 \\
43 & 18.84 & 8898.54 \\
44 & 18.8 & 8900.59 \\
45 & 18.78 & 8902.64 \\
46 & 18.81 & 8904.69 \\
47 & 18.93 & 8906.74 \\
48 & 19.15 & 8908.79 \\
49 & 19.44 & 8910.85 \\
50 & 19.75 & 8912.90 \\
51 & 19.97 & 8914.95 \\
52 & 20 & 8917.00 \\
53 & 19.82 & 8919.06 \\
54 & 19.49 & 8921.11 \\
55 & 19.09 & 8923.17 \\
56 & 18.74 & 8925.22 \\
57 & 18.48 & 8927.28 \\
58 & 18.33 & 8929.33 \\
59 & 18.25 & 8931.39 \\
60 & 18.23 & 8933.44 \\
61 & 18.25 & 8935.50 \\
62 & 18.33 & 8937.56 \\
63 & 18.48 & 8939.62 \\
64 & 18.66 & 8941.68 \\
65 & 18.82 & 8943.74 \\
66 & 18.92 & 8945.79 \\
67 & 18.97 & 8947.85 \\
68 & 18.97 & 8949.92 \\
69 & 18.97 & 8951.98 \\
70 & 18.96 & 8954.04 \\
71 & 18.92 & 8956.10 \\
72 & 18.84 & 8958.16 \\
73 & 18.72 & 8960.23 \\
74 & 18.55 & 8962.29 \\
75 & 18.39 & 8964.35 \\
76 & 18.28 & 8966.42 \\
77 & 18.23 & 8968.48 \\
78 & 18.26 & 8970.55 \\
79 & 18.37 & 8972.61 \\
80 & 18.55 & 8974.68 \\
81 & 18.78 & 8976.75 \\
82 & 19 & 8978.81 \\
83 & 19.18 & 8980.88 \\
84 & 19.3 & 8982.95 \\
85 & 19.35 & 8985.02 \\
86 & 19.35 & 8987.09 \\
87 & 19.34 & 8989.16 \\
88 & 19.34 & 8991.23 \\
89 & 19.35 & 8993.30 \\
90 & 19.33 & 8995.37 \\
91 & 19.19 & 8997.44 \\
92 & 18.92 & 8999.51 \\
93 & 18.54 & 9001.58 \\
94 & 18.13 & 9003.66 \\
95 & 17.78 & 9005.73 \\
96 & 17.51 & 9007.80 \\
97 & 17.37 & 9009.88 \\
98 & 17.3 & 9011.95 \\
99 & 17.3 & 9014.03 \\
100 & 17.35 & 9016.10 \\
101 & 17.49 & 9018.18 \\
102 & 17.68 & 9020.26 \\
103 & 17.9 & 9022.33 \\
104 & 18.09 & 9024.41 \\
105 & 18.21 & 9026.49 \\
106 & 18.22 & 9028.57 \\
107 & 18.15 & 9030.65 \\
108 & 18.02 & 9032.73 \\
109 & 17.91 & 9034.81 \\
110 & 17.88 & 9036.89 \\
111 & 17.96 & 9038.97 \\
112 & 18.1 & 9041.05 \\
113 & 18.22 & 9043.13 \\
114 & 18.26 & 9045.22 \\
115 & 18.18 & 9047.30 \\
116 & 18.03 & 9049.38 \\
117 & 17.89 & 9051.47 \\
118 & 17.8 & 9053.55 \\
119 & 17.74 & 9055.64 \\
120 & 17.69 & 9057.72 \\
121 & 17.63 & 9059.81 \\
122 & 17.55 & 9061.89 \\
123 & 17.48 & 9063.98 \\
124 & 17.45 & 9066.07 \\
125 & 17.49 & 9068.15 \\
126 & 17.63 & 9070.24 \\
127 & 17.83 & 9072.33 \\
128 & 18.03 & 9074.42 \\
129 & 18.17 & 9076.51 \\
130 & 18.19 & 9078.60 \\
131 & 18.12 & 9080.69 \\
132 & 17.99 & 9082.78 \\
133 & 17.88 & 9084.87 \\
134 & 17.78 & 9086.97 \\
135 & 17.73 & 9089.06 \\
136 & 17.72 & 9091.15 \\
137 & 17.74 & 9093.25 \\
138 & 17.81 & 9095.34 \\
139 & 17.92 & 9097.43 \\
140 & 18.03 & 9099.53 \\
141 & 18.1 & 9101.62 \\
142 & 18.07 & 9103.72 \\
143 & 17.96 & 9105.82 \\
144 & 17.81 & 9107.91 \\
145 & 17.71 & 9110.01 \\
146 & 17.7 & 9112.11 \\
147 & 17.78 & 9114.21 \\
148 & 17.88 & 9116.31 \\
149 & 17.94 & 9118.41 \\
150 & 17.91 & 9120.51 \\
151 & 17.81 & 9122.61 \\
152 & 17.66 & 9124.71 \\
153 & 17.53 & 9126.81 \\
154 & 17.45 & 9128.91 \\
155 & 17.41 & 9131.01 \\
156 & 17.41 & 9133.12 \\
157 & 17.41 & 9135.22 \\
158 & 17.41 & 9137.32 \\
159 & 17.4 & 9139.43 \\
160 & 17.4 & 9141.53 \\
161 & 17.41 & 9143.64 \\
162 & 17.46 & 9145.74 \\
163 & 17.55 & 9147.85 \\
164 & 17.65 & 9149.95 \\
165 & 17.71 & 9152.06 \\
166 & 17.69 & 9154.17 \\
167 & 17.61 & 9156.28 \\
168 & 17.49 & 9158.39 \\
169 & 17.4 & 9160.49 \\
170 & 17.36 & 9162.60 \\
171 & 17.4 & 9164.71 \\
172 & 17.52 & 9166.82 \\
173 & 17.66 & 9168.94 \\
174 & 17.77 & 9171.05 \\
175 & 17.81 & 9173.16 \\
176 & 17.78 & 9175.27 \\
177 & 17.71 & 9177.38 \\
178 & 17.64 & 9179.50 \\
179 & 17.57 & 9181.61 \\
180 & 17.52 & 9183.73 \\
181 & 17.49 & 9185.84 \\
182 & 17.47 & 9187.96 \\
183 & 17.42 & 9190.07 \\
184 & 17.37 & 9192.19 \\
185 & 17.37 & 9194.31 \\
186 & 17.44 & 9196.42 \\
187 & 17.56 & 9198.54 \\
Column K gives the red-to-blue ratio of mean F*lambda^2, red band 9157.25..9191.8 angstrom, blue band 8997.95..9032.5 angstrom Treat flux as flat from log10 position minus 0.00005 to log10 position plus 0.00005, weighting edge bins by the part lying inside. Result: 1.02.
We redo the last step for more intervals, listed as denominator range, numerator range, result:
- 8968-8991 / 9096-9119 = 0.97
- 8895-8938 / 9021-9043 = 0.98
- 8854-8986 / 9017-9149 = 0.98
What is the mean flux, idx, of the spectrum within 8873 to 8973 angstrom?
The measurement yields 18.9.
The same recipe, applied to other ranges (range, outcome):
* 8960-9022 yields 18.5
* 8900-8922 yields 19.4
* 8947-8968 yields 18.7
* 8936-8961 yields 18.8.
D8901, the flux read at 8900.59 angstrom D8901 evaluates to 18.8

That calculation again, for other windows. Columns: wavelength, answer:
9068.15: 17.49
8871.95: 18.42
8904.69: 18.81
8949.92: 18.97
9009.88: 17.37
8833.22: 19.21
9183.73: 17.52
